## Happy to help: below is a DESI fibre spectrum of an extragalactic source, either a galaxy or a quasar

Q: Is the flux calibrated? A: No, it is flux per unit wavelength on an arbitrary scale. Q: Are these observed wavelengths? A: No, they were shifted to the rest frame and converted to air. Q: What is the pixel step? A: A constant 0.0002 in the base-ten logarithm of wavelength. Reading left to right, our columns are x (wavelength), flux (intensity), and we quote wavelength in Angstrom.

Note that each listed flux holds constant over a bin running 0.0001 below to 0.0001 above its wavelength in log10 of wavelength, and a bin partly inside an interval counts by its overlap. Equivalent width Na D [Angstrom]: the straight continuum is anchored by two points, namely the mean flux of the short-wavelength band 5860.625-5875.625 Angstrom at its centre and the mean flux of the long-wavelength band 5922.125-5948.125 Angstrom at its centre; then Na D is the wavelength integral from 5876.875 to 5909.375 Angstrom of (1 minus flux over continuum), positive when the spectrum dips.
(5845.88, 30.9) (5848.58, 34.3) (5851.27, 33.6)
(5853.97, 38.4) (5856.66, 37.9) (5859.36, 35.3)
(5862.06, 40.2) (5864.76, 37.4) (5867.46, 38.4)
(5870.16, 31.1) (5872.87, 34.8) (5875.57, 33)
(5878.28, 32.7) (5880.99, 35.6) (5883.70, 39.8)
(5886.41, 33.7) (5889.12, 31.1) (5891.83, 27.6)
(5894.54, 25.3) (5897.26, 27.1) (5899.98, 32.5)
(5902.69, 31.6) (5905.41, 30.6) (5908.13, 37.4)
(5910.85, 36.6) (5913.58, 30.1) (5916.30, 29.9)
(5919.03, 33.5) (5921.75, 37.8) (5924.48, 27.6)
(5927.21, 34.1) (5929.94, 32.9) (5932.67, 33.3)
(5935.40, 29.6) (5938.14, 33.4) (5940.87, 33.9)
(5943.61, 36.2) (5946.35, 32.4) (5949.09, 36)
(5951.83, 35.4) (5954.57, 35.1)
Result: 2.6 Angstrom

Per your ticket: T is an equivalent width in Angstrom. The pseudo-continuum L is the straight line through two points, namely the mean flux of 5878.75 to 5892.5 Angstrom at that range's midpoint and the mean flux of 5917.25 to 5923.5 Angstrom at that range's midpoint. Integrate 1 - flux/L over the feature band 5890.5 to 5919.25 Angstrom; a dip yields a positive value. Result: 2.8 Angstrom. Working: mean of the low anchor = 33.8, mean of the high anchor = 34.8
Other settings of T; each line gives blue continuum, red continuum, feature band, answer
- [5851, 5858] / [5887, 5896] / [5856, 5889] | -2.79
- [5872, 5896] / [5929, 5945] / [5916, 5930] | 0.10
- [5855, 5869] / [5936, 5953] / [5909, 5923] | 0.72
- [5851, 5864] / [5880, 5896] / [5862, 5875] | -0.11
